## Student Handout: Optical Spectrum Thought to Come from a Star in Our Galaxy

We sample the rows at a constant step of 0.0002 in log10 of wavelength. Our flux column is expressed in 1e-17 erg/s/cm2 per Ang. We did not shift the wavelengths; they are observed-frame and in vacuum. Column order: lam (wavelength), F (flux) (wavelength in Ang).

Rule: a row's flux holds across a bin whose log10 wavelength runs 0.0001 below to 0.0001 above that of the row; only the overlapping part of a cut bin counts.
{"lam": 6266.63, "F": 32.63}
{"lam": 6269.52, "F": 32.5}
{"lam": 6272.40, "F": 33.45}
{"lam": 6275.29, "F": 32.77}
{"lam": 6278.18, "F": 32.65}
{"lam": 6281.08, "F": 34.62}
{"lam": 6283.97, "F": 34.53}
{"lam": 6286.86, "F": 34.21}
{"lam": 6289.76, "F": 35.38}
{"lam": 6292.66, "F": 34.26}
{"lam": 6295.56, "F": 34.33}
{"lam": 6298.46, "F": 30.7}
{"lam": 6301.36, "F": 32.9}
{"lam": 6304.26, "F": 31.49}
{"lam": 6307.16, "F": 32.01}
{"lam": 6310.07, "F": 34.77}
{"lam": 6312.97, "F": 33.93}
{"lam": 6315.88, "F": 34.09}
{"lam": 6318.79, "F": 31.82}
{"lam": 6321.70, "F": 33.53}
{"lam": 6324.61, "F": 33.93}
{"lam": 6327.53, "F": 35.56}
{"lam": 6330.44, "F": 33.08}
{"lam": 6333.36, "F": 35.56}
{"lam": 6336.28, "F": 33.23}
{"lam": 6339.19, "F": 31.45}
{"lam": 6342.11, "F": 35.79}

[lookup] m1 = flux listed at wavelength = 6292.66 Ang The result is 34.26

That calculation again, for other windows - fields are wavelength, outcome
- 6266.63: 32.63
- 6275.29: 32.77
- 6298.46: 30.7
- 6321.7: 33.53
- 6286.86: 34.21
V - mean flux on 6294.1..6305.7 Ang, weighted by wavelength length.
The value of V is 32.4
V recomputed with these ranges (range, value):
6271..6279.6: 33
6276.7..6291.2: 34.3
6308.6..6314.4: 34.4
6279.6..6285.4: 34.5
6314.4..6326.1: 33.3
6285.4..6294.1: 34.6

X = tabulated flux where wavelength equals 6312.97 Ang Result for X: 33.93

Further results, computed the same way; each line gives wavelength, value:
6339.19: 31.45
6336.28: 33.23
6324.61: 33.93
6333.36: 35.56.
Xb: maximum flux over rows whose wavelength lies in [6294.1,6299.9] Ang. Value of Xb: 34.33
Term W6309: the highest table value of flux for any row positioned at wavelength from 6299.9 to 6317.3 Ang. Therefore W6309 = 34.77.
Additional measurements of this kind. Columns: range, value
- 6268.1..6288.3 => 34.62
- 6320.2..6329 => 35.56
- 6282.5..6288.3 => 34.53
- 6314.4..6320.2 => 34.09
